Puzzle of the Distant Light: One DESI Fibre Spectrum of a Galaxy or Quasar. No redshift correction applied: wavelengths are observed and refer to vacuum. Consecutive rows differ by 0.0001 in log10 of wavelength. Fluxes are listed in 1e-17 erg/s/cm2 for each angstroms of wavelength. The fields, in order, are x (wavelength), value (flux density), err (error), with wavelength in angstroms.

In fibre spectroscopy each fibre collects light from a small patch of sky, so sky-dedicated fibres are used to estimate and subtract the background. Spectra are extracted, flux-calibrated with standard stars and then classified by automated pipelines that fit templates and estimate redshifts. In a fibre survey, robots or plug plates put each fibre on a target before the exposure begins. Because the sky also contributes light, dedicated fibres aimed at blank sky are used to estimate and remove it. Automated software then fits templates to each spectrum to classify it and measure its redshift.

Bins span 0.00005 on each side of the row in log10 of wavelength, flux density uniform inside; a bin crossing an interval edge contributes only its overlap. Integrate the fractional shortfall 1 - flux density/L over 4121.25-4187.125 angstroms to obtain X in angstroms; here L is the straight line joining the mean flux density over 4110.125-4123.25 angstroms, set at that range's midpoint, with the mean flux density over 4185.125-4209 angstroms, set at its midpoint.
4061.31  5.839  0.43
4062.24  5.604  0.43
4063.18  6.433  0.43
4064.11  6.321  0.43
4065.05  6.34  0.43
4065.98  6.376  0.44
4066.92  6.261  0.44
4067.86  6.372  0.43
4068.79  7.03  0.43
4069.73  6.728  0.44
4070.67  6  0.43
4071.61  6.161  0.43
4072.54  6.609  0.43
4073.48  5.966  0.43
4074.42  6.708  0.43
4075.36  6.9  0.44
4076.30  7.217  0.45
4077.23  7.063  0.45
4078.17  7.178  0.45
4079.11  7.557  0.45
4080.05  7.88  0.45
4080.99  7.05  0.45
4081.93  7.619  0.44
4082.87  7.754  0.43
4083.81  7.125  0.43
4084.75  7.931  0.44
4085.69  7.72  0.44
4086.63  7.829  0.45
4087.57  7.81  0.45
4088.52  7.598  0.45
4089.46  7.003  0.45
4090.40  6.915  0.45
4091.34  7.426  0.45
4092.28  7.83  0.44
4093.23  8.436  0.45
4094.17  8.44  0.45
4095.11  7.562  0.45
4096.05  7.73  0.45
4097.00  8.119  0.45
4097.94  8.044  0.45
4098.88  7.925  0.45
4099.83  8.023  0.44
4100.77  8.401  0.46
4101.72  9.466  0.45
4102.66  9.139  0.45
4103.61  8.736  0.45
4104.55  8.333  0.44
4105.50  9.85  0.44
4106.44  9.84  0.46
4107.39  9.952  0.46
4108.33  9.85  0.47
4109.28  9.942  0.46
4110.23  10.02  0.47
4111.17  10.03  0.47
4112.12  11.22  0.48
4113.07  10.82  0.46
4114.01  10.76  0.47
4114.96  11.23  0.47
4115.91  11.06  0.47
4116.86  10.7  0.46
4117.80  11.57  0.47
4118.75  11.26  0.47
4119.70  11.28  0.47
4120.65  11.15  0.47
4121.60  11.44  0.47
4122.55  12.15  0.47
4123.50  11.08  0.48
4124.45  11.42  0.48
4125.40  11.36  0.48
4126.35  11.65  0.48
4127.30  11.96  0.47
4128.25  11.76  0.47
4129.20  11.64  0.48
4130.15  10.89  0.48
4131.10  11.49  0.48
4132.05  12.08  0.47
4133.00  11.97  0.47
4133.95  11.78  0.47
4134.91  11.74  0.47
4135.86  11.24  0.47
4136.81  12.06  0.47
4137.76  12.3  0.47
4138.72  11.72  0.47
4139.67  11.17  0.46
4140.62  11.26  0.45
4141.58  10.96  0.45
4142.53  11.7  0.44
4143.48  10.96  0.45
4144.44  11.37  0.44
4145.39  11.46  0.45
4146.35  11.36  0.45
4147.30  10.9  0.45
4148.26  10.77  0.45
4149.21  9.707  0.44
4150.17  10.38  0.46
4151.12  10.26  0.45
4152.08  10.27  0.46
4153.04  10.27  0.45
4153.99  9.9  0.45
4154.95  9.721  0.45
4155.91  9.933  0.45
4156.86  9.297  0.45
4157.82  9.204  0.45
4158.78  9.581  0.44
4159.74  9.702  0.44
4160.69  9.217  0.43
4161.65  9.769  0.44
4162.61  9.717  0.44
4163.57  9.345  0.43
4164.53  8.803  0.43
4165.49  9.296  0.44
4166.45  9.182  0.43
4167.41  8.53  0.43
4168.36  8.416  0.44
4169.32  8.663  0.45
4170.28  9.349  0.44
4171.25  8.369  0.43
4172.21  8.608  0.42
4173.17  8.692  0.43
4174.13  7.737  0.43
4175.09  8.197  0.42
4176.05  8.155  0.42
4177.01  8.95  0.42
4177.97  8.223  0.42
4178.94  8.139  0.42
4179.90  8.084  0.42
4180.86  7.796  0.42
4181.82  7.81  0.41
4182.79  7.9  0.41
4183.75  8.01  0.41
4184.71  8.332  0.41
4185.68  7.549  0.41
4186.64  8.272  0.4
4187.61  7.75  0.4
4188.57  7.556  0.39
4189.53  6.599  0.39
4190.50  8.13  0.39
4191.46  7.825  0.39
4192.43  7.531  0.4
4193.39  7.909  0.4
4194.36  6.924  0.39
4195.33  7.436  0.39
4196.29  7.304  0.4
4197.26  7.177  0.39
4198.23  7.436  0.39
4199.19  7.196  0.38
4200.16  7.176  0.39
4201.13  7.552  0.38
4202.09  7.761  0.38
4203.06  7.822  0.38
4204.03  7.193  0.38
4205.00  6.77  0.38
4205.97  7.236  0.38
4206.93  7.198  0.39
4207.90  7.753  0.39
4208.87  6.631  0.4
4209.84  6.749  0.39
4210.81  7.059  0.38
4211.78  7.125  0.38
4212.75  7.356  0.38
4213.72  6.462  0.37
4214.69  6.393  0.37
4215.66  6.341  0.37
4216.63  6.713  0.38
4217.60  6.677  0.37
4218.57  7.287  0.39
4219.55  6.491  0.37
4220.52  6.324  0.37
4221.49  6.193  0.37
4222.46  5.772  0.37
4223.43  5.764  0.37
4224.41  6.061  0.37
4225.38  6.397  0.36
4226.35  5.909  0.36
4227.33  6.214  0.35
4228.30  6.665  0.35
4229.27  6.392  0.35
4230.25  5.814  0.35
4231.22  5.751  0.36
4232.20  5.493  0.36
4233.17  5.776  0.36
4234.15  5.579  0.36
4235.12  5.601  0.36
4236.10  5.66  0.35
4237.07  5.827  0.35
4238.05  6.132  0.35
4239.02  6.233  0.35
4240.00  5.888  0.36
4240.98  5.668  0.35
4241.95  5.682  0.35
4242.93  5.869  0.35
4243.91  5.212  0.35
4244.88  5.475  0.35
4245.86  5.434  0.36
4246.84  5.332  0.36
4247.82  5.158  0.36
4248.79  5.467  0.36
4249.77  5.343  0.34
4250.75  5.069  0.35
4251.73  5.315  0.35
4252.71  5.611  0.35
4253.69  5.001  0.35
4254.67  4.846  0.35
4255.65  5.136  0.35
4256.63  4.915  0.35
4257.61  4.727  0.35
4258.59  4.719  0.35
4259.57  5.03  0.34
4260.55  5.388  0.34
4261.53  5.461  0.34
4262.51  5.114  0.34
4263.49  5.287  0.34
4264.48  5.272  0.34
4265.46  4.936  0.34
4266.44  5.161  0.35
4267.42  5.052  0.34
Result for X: -4.1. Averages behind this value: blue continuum 11.1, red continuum 7.44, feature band 10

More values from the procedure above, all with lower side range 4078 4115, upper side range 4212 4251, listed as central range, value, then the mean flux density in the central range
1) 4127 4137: -4.9 angstroms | 11.7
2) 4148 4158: -3.4 angstroms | 9.98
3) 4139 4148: -4.2 angstroms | 11.2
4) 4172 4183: -1.9 angstroms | 8.19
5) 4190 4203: -1.7 angstroms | 7.5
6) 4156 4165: -2.6 angstroms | 9.43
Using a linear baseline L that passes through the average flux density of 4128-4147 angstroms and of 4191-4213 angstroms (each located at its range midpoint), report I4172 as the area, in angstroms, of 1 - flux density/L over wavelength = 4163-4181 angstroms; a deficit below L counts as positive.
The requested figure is 1.4 angstroms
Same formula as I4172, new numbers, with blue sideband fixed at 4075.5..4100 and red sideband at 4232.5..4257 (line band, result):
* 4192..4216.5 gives -4.6 angstroms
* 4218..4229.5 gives -1.0 angstroms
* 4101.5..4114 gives -4.2 angstroms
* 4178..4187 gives -2.3 angstroms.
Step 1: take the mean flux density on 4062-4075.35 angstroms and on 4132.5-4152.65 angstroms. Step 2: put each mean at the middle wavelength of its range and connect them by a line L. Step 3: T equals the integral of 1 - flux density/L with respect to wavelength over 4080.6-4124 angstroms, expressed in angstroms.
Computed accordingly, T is -2.7 angstroms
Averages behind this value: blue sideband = 6.38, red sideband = 11.2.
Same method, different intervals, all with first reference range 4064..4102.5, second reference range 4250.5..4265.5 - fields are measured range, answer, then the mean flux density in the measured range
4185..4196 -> -3.0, 7.6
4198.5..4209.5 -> -2.8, 7.3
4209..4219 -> -2.0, 6.81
